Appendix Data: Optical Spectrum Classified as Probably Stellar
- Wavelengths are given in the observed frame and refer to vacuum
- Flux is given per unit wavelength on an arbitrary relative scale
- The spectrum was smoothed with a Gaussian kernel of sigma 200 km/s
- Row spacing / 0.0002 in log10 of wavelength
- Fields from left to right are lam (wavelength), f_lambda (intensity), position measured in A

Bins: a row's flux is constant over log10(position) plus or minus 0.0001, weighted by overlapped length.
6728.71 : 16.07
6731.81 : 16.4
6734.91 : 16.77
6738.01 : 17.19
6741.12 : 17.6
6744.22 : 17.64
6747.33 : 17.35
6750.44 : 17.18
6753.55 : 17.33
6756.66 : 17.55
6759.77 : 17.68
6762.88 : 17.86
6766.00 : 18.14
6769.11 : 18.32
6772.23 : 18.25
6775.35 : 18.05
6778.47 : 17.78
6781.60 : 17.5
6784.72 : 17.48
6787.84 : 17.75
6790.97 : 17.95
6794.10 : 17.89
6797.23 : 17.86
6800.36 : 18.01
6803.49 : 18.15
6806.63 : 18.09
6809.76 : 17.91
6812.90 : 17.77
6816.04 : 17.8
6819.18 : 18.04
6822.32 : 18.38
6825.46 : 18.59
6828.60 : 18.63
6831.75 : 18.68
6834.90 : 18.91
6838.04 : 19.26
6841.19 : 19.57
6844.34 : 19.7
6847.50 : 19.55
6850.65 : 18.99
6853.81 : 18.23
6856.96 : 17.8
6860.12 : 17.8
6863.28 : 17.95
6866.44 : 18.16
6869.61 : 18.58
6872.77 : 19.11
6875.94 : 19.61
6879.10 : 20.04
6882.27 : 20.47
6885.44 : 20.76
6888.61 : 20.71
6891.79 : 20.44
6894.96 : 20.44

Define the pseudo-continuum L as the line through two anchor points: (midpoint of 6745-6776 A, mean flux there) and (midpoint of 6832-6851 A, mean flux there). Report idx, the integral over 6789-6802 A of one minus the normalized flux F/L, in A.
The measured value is 0.36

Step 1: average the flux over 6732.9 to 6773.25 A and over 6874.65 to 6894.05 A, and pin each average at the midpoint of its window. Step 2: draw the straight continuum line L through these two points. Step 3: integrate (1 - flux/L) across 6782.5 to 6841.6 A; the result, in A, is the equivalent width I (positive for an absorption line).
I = 1.9 A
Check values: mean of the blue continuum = 17.6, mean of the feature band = 18.2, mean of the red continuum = 20.4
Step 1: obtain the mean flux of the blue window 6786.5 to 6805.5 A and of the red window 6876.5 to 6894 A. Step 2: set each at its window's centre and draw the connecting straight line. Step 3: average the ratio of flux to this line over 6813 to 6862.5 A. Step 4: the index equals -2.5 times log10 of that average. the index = 0.03 mag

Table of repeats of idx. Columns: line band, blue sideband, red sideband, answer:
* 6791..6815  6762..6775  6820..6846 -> 0.80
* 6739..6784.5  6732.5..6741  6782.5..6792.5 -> -0.92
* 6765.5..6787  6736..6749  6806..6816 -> -0.33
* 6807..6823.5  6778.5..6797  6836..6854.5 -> 0.43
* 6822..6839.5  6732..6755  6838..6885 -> -0.20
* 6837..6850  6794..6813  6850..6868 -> -1.02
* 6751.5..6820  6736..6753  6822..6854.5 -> 0.81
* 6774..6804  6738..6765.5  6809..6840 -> 0.26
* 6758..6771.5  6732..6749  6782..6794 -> -0.40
